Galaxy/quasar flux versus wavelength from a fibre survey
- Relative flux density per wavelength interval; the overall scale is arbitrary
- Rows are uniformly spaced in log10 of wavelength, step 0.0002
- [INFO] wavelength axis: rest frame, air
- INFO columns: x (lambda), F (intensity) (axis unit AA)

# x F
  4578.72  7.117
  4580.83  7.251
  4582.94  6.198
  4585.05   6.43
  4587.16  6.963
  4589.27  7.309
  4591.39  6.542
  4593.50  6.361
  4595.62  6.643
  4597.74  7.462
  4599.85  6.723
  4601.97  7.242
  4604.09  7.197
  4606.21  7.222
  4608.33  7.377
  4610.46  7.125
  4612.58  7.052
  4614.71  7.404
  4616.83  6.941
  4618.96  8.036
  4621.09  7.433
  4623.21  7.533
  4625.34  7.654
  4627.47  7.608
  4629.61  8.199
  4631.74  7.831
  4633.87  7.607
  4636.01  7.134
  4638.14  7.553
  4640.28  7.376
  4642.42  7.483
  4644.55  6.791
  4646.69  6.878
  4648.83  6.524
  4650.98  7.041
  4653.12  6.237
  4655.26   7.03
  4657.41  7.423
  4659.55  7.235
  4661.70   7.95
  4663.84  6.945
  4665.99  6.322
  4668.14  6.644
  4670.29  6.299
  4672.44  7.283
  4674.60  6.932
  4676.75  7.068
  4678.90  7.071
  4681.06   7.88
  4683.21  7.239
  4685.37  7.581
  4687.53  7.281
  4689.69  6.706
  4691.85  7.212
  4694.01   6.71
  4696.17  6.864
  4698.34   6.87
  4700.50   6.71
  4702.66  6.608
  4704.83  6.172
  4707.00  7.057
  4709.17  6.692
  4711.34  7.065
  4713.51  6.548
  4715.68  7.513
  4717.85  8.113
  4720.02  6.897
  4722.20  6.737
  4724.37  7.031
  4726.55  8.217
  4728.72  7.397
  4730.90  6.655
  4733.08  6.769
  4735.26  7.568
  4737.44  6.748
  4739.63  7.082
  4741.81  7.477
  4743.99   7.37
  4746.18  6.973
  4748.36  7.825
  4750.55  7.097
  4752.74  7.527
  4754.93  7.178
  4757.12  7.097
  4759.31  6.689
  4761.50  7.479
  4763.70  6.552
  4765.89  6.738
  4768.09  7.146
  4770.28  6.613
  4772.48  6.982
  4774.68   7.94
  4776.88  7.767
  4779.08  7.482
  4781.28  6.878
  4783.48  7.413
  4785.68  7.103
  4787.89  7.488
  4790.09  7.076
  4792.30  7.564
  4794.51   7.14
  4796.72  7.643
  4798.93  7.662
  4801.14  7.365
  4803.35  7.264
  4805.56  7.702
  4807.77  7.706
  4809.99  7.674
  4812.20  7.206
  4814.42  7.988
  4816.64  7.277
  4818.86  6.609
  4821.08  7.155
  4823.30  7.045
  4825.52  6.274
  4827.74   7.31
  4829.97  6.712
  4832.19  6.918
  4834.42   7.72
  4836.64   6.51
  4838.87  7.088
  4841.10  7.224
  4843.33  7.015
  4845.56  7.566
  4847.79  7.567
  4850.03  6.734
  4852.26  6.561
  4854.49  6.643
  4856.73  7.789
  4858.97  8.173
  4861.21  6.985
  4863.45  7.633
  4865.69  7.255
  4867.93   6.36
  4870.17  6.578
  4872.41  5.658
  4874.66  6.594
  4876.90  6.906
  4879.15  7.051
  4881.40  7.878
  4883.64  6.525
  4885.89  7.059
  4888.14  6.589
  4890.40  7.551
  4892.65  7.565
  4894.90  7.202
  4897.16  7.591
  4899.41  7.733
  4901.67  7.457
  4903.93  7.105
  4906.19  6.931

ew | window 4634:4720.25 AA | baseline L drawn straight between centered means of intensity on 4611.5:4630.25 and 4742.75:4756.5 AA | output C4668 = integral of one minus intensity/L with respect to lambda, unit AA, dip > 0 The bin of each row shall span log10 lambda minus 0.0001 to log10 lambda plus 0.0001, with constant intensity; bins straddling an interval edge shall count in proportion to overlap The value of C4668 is 4.7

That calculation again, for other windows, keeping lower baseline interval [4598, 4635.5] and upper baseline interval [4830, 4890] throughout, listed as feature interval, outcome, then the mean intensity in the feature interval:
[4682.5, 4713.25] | 1.64 AA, 6.9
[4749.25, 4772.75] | 0.55 AA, 7.02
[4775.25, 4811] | -1.55 AA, 7.44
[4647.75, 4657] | 0.76 AA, 6.75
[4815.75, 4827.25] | 0.32 AA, 6.89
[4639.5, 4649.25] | 0.45 AA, 7.04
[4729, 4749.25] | 0.15 AA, 7.17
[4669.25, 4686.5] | 0.35 AA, 7.17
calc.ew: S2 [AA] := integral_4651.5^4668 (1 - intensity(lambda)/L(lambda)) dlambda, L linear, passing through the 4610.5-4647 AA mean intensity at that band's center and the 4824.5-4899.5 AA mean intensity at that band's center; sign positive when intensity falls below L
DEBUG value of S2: 0.9 AA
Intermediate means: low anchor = 7.45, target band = 7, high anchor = 7.07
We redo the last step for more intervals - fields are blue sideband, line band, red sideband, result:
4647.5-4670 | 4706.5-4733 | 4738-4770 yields -0.3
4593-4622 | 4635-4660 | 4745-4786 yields 0.4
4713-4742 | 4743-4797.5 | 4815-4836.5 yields -0.9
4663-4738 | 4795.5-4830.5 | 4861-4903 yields -1.2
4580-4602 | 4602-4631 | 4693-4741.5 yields -2.5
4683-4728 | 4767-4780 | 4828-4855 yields -0.5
